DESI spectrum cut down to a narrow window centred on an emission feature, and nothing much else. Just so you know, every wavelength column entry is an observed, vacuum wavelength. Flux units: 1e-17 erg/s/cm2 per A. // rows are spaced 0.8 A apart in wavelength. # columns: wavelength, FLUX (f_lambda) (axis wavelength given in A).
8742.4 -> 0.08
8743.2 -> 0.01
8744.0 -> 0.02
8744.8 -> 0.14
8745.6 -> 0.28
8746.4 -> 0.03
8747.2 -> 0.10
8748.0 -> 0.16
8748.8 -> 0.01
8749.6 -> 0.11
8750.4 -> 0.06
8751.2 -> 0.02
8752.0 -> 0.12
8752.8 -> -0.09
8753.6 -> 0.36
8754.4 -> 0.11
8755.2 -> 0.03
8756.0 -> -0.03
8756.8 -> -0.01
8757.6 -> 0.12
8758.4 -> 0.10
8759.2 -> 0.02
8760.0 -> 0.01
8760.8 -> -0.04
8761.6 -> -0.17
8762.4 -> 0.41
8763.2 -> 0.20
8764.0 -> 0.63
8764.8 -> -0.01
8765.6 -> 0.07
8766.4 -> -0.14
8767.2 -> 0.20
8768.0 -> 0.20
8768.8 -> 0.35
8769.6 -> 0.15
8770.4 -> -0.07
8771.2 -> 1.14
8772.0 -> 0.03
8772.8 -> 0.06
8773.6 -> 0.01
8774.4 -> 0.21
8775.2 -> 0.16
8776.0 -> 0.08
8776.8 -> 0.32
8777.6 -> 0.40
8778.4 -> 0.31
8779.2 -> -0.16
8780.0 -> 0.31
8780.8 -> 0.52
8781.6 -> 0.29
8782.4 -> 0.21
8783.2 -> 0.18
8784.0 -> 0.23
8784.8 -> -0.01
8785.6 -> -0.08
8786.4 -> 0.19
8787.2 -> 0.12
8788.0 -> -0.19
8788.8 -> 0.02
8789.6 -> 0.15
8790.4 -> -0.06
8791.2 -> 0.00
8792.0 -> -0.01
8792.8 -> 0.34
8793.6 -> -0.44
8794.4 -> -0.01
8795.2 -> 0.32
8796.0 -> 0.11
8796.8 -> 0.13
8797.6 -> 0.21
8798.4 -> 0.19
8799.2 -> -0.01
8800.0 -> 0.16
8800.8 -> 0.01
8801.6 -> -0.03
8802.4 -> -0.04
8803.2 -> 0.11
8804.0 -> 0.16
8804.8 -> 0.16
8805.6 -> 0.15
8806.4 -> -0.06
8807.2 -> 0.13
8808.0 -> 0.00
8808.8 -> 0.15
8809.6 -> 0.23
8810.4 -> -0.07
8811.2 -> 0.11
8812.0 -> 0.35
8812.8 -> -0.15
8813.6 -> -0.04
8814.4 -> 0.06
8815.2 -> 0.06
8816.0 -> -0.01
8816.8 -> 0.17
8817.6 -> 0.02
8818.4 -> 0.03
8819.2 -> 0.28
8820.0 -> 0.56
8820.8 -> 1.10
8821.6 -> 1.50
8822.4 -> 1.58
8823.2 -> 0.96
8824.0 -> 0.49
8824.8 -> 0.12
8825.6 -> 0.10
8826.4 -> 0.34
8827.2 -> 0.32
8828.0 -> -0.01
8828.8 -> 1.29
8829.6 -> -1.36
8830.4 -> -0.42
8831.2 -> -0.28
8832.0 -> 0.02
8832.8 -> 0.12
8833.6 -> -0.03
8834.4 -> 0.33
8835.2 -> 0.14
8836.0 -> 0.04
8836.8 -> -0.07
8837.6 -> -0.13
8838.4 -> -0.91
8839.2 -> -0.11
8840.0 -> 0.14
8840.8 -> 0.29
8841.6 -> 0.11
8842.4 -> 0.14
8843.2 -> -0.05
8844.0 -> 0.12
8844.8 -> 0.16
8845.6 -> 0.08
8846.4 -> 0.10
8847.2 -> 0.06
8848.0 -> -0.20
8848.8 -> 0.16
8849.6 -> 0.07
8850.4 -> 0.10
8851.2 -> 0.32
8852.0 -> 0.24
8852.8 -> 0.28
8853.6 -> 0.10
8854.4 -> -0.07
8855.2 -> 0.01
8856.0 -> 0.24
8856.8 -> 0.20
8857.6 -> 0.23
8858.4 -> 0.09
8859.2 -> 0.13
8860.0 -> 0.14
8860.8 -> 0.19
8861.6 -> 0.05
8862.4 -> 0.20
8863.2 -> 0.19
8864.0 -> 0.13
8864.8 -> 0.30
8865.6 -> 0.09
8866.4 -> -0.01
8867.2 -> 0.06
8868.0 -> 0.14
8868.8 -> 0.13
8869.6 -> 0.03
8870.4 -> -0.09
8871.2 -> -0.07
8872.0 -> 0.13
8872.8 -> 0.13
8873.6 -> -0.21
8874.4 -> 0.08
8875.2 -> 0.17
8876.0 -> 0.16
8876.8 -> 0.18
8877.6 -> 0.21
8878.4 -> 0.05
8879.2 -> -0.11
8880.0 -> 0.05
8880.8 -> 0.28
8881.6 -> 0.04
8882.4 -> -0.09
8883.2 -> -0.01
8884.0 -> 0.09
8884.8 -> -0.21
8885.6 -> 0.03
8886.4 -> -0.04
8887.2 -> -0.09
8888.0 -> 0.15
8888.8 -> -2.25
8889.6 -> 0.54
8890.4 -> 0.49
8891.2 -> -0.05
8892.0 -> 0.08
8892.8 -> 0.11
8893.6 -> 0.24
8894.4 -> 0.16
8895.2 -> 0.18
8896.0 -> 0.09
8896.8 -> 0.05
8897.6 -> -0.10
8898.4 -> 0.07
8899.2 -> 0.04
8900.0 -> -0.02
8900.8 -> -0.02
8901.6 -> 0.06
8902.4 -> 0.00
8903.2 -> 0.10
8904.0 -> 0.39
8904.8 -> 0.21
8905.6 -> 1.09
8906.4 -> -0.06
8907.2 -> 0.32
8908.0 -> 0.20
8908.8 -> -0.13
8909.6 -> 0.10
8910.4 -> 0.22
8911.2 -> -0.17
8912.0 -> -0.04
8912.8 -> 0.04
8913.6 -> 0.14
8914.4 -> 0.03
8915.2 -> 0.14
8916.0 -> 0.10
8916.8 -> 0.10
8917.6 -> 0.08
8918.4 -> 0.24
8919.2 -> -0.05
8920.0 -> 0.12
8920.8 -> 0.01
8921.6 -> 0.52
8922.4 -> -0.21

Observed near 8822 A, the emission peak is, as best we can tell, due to [O III] 5007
